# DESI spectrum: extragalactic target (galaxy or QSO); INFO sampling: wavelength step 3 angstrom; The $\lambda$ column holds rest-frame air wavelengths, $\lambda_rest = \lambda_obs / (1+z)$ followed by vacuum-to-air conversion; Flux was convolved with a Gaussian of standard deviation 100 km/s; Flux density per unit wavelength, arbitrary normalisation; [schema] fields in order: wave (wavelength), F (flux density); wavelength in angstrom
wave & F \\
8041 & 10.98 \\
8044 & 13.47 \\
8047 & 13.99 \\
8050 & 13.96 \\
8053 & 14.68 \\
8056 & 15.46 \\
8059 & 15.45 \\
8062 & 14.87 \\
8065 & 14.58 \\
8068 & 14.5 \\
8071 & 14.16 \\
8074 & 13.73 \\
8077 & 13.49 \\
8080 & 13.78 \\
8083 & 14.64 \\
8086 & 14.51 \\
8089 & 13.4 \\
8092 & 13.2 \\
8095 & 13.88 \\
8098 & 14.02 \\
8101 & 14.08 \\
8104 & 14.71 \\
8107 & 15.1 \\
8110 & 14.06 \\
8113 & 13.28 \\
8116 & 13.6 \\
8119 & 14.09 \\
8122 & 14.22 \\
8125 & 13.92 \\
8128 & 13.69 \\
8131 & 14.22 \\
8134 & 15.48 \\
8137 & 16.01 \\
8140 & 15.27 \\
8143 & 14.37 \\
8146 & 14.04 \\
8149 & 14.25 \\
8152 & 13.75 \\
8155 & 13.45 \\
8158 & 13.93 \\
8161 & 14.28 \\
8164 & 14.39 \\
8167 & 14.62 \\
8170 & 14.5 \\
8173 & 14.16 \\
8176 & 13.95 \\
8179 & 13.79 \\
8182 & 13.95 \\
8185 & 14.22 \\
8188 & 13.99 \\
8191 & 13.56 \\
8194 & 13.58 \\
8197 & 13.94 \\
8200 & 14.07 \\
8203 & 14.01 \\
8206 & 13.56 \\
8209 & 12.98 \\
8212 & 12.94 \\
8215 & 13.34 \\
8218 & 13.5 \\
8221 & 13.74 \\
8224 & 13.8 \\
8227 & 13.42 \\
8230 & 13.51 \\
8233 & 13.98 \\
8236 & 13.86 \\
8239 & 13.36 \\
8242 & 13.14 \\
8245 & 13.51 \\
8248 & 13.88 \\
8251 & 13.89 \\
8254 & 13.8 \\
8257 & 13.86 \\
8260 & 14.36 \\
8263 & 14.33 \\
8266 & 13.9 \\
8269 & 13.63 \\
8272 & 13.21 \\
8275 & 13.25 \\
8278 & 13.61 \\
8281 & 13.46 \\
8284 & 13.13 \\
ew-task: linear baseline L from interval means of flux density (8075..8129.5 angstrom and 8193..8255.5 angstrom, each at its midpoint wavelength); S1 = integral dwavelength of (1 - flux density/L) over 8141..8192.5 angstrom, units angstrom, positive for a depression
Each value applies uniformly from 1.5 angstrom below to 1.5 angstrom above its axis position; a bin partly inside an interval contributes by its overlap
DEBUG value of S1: -1.11 angstrom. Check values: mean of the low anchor 14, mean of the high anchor 13.6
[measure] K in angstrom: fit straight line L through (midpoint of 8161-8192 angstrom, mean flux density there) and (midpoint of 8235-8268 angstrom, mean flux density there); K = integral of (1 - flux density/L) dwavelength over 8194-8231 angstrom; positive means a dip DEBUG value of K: 1.1 angstrom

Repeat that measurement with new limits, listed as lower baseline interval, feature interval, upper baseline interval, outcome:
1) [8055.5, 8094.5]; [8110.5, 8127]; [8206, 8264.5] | 0.3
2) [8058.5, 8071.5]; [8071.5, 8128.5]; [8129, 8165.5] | 2.4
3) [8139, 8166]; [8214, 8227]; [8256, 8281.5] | 0.3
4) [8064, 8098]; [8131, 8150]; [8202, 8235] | -1.5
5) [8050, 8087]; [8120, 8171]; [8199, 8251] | -1.3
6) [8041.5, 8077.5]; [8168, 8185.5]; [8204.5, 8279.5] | -0.3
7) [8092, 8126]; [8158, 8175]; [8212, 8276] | -0.6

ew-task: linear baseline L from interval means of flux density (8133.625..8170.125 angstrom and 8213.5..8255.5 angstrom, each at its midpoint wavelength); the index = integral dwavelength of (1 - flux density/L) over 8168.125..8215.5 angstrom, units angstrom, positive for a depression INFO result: 0.9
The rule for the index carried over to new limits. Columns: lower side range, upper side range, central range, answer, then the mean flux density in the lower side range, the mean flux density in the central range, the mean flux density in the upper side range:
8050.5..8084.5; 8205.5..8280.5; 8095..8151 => -0.6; 14.5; 14.3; 13.6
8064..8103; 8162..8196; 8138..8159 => -0.2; 14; 14.2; 14.1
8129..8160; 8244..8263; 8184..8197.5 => 0.4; 14.5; 13.8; 13.9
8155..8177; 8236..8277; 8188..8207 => 0.3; 14.2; 13.8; 13.7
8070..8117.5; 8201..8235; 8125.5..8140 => -1.0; 14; 14.8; 13.5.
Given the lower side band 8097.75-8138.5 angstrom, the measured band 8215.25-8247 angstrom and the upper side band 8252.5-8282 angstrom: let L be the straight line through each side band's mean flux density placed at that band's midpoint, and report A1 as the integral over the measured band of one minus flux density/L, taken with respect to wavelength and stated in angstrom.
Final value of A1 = 0.7 angstrom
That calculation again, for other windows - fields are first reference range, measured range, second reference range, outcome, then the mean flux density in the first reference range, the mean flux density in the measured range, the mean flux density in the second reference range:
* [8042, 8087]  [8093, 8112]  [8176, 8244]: -0.2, 14.3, 14.3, 13.7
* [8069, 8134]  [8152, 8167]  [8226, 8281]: -0.2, 14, 14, 13.7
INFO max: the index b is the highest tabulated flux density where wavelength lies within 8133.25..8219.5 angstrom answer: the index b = 16.01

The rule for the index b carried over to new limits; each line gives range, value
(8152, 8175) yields 14.62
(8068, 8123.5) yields 15.1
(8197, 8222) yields 14.07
